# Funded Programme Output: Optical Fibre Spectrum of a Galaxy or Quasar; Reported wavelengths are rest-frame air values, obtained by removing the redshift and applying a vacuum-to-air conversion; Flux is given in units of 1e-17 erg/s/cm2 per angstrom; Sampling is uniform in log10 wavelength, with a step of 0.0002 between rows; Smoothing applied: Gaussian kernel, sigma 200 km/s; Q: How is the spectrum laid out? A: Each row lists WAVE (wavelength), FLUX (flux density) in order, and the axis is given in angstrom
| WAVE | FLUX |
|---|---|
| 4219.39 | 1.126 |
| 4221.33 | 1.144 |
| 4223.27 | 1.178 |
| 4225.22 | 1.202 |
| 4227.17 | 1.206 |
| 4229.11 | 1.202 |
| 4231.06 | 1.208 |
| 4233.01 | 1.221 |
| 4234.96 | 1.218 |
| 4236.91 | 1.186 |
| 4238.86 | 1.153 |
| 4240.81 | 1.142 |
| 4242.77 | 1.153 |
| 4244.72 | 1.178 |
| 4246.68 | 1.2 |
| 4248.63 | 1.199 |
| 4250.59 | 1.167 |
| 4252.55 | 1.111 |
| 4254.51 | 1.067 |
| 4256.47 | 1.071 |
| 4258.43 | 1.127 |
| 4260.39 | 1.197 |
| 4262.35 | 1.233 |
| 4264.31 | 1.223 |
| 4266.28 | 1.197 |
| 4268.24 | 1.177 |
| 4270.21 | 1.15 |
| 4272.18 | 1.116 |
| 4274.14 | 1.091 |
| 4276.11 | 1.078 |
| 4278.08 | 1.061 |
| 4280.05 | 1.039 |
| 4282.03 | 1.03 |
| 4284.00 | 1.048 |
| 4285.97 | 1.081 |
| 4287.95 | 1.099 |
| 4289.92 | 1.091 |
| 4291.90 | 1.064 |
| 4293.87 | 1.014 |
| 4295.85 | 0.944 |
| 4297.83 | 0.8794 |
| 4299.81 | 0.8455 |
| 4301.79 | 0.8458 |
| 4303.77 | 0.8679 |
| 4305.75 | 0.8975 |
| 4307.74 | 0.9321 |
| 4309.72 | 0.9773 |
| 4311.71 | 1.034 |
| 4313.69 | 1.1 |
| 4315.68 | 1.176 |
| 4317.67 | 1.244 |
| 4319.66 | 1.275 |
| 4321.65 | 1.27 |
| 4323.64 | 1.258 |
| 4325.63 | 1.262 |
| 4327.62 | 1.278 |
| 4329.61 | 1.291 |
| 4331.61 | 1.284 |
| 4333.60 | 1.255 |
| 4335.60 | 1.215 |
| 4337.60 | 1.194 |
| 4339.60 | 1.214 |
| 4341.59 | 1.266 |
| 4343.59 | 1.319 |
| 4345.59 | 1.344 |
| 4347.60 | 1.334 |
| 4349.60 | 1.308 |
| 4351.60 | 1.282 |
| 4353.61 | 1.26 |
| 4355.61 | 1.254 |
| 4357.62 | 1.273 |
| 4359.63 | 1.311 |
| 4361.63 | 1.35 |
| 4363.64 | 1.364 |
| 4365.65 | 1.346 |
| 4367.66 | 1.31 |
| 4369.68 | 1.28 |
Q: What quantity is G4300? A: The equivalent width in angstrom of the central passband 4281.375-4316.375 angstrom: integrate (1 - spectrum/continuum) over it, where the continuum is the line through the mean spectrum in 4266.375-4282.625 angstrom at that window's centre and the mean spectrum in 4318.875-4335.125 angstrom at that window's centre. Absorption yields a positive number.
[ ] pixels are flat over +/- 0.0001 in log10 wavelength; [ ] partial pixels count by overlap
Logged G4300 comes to 5.4 angstrom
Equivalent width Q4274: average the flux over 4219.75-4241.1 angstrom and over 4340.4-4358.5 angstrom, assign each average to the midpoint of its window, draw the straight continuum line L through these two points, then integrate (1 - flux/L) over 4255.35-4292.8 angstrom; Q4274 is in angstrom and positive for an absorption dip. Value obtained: 3.4 angstrom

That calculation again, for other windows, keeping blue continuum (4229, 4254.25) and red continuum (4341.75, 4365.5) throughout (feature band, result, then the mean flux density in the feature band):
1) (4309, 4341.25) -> 1.6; 1.21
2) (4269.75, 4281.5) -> 1.3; 1.08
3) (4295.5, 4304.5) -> 2.7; 0.872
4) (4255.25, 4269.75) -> 0.3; 1.17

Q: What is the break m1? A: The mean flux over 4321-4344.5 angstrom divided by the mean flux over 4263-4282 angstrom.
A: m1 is 1.12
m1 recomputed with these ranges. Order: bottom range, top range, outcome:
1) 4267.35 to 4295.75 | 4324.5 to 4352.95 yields 1.18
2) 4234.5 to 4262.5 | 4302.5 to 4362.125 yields 1.04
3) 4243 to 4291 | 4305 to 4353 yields 1.07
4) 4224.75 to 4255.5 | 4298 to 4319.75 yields 0.85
